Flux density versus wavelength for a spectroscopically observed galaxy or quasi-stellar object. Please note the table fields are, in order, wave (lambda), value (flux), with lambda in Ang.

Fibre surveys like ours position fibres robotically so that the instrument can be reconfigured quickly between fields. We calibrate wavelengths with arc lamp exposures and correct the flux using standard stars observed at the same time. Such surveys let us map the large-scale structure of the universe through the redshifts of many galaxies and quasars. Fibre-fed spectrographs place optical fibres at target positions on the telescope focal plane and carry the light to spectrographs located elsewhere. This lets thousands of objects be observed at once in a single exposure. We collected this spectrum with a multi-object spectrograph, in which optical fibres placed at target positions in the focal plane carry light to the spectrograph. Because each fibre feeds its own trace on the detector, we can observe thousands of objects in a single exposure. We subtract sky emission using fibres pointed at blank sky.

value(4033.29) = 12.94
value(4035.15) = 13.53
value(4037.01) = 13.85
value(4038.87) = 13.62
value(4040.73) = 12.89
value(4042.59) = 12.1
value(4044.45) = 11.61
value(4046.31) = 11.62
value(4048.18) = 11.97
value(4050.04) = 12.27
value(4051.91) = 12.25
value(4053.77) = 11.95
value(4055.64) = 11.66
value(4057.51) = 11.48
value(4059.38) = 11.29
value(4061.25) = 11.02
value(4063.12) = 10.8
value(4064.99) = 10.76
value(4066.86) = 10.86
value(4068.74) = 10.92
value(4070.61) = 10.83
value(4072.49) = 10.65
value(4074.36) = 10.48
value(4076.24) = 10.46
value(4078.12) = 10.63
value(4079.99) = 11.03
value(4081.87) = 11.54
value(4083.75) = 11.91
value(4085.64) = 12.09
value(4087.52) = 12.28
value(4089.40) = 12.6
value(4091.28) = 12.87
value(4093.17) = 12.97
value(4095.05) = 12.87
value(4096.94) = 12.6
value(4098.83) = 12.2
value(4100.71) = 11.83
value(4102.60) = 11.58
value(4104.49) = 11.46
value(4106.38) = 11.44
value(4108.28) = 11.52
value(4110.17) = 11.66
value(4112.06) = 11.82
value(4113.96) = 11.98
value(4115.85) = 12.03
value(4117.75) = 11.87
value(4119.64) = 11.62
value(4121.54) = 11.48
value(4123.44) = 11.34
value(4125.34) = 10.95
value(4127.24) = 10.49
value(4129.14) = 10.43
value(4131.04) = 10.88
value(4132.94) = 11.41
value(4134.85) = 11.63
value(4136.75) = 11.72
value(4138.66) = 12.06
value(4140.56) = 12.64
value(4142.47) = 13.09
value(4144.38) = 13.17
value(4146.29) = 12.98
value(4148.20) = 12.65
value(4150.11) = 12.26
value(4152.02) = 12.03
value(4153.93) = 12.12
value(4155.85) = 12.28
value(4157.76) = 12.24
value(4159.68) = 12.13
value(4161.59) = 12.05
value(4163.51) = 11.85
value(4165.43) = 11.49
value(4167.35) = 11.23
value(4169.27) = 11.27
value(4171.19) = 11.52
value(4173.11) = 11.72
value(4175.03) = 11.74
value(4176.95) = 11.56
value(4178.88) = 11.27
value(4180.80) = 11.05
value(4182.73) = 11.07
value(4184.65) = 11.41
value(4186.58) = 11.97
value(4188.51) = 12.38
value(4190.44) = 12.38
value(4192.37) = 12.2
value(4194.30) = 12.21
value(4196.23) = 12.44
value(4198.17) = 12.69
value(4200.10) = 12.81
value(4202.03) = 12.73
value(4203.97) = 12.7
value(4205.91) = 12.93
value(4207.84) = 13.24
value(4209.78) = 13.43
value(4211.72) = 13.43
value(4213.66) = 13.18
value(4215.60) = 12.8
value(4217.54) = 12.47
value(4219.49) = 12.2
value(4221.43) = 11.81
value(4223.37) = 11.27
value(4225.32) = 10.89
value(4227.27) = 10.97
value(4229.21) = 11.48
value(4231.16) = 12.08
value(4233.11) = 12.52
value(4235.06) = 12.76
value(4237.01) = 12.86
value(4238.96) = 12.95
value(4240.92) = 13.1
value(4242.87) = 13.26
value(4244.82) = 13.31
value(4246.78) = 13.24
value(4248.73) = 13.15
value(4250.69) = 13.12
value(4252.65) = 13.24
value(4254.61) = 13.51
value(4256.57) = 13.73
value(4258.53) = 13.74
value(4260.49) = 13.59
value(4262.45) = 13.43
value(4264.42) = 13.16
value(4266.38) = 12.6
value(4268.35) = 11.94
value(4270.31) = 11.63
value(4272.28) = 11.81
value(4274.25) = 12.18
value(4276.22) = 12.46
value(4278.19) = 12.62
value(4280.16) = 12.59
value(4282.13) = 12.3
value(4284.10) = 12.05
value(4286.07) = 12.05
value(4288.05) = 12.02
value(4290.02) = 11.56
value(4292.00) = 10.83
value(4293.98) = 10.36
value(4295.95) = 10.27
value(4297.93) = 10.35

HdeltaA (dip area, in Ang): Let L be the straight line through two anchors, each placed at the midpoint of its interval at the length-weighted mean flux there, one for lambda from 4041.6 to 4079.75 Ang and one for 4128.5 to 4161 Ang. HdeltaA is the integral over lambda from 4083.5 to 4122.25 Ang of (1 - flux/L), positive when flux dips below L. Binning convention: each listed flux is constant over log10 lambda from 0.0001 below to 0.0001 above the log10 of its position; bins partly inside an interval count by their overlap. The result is -1.1 Ang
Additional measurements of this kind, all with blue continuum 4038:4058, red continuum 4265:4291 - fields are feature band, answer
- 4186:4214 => -1.30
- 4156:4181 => 1.00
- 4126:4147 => 0.53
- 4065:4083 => 1.94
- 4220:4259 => -1.53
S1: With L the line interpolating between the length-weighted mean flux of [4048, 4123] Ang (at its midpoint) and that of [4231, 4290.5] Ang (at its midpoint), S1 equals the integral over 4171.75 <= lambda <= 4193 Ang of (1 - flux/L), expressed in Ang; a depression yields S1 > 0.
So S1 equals 1.0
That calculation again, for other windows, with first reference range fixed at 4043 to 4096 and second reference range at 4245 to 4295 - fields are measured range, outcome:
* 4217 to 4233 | 0.83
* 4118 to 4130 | 0.73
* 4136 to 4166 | -0.89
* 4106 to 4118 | 0.00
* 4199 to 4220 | -1.17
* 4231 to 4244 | -0.50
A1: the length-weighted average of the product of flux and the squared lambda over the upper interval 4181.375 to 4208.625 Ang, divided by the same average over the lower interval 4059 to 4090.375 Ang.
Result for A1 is 1.17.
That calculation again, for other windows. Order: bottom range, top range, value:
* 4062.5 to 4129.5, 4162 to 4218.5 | 1.11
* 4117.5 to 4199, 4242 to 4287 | 1.14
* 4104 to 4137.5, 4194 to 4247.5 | 1.15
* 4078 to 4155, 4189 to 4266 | 1.13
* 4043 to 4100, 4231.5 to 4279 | 1.21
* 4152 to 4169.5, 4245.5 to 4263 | 1.18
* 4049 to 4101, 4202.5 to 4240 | 1.15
